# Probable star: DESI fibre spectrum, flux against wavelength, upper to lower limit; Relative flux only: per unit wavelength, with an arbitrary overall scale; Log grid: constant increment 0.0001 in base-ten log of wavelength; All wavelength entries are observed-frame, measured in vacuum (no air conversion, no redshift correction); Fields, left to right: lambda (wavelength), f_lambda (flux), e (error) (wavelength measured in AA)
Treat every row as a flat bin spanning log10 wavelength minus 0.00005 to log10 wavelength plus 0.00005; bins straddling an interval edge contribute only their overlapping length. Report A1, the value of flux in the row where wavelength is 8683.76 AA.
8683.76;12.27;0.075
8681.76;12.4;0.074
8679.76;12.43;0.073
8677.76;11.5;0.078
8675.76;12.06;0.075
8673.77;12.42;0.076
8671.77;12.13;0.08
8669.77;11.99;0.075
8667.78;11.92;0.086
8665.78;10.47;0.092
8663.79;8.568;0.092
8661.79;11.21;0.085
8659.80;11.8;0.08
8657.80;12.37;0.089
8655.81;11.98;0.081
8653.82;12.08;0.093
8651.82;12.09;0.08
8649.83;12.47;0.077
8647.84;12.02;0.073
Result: 12.27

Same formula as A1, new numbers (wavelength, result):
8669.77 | 11.99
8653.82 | 12.08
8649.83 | 12.47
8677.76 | 11.5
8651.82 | 12.09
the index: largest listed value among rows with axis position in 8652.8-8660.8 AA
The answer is 12.37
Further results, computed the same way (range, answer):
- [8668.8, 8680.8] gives 12.43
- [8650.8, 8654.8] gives 12.09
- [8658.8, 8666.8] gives 11.8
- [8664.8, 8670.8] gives 11.99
